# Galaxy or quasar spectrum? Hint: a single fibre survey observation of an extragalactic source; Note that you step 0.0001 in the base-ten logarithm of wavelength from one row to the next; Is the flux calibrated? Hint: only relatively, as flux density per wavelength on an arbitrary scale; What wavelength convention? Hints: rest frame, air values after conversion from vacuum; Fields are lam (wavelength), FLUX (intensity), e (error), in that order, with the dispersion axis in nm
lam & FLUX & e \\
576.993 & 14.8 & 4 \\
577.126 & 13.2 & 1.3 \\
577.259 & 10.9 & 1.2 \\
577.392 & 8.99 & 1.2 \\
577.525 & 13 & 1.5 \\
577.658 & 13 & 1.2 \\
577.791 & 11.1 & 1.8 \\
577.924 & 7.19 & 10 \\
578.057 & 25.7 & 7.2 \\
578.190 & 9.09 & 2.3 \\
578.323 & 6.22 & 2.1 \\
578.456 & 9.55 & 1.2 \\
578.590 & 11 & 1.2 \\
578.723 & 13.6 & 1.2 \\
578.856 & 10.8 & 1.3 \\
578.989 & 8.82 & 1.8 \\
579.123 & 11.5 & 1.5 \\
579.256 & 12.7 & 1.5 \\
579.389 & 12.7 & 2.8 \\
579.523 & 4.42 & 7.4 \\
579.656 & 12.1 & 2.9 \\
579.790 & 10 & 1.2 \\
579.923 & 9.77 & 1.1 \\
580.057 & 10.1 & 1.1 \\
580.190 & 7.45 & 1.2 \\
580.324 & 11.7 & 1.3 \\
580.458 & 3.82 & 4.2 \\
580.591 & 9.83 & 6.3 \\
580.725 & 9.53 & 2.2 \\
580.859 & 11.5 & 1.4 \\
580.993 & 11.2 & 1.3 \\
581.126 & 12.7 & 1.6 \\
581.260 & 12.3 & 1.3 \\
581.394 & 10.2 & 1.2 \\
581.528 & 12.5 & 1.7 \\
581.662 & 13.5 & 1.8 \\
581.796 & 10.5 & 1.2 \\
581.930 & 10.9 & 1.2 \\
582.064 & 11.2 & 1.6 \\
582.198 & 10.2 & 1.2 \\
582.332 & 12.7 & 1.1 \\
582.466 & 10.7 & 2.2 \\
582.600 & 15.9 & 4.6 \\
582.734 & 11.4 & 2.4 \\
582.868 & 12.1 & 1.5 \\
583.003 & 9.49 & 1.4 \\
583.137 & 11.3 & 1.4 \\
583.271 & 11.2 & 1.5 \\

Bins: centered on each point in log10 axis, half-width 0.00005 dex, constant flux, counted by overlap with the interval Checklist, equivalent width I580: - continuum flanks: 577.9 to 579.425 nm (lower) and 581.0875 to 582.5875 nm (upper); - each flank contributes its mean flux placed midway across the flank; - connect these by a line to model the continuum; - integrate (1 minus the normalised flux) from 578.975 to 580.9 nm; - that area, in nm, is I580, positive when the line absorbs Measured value 0.32 nm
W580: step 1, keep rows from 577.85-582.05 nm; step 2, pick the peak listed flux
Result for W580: 25.7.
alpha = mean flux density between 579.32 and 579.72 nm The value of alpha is 9.75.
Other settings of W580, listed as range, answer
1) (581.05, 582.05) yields 13.5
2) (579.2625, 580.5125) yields 12.7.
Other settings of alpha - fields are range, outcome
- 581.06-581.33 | 12.5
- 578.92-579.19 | 10.2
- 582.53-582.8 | 13.6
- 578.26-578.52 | 7.9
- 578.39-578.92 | 11.2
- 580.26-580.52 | 7.78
